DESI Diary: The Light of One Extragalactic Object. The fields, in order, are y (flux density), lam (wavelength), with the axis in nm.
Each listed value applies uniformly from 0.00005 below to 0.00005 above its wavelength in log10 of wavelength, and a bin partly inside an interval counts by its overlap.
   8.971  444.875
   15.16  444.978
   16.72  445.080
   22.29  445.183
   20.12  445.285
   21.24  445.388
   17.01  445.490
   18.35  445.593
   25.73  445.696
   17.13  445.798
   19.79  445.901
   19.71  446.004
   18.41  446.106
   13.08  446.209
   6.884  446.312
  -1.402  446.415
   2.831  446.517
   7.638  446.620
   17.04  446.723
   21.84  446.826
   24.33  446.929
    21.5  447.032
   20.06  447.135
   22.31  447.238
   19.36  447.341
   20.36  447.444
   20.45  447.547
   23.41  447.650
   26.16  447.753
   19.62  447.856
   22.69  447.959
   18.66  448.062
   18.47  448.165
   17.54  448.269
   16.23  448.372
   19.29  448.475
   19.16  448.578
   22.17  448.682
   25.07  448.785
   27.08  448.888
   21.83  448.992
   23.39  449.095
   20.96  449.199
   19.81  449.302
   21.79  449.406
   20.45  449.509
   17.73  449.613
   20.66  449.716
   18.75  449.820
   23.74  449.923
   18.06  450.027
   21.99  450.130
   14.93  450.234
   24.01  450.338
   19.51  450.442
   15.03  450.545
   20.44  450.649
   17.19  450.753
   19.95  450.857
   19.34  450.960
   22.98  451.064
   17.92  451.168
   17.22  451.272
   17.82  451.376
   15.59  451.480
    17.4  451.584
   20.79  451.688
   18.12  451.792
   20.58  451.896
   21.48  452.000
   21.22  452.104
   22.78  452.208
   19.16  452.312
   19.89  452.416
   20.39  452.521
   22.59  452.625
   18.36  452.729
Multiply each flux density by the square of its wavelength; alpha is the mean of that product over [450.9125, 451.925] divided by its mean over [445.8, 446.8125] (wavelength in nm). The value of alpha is 1.6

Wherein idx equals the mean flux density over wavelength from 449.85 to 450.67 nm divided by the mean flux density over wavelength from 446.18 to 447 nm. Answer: 1.68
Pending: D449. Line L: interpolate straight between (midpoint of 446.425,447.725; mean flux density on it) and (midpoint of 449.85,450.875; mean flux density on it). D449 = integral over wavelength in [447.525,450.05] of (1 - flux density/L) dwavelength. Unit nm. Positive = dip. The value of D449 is -0.30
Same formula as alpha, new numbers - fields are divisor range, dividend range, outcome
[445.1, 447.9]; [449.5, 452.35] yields 1.10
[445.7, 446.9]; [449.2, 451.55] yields 1.44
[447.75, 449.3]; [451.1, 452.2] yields 0.92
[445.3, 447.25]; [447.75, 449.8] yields 1.28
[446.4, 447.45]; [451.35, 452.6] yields 1.23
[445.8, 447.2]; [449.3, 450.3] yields 1.35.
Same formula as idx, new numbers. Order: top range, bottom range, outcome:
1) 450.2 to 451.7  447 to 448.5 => 0.91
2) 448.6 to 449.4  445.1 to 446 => 1.13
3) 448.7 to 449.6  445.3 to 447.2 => 1.37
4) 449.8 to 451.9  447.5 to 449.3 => 0.90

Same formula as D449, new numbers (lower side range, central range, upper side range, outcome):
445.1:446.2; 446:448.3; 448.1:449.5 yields 0.33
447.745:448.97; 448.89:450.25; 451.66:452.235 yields 0.01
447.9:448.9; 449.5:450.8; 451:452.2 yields 0.03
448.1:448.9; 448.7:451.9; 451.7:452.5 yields 0.06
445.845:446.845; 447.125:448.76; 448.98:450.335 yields -0.44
